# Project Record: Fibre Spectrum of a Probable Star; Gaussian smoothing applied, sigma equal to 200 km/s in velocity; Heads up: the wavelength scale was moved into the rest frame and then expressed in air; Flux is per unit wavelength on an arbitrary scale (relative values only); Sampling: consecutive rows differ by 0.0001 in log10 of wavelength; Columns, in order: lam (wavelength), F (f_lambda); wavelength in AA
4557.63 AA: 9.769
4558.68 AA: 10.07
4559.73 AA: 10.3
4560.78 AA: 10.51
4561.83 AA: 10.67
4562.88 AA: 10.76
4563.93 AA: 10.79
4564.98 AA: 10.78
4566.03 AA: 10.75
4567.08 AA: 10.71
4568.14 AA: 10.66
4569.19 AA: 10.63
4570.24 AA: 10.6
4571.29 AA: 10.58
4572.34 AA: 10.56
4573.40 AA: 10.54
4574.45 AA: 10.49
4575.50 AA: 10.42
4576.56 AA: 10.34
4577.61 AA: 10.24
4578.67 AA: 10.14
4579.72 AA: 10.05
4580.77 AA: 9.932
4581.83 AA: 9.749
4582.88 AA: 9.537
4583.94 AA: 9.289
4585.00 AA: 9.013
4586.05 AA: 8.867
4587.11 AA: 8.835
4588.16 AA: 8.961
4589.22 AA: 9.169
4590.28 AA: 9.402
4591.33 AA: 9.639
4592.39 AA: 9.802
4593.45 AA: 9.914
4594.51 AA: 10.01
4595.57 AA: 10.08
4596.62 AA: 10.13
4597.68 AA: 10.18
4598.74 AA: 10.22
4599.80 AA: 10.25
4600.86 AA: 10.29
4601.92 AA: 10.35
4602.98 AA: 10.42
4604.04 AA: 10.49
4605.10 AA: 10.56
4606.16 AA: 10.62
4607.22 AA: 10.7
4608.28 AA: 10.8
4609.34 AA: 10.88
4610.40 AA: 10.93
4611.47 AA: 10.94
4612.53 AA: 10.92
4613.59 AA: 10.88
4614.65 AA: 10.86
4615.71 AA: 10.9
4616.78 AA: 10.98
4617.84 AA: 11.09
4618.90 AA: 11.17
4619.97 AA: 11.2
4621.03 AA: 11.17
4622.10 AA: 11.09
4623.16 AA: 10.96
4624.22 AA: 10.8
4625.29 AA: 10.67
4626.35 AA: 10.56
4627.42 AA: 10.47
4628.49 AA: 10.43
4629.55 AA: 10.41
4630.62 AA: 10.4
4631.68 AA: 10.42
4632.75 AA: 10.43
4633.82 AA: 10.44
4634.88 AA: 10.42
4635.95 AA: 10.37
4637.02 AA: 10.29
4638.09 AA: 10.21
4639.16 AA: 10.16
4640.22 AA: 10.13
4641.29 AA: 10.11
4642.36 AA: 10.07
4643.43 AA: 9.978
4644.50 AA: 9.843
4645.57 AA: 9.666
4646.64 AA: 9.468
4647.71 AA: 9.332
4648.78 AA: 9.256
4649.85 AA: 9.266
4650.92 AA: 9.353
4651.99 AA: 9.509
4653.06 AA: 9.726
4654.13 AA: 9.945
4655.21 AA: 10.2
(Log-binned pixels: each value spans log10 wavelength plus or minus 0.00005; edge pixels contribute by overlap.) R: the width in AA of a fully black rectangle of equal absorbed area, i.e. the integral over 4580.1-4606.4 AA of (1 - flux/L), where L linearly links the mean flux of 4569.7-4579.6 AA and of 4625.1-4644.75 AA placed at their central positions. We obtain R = 1.4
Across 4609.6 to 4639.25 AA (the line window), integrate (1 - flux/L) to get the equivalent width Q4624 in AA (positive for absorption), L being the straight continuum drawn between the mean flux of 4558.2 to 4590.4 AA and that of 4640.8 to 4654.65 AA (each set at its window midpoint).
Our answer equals -2.7 AA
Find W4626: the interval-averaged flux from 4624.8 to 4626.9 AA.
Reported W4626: 10.6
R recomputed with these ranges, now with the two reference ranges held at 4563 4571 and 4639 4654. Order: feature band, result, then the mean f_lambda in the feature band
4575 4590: 1.30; 9.6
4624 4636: -0.69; 10.5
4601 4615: -0.71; 10.7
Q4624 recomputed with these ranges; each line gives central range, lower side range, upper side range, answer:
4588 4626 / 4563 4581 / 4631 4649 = -0.9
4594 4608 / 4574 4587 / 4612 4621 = 0.2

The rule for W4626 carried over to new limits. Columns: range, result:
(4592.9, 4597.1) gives 10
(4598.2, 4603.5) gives 10.3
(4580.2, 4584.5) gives 9.62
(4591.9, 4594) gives 9.84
